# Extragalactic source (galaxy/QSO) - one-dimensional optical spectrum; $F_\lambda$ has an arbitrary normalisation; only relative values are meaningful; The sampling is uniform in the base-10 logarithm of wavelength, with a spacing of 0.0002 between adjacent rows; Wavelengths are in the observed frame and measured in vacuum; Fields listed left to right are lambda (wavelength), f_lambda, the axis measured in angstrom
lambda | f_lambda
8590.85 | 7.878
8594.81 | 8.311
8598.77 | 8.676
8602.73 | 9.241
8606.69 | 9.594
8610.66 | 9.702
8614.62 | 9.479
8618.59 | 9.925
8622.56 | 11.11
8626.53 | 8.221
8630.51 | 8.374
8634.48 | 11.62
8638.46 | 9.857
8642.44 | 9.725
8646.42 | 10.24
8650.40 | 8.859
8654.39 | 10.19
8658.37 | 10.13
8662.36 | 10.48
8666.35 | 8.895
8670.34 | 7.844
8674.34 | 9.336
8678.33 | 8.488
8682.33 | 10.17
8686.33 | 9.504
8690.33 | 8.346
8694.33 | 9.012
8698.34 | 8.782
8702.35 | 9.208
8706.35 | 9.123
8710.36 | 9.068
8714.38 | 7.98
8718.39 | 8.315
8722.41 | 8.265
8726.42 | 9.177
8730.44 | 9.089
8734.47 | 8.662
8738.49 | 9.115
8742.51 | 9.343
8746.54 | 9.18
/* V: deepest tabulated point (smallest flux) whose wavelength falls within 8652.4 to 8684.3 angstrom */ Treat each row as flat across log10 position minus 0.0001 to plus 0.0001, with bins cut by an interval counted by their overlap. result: 7.844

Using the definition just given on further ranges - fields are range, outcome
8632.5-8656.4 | 8.859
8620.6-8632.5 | 8.221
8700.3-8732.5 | 7.98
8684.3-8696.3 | 8.346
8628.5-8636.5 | 8.374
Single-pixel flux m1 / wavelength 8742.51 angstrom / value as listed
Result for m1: 9.343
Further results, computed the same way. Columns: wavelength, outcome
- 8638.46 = 9.857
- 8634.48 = 11.62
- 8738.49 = 9.115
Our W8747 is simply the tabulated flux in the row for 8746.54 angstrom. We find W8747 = 9.18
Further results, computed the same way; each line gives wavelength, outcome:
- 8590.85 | 7.878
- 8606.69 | 9.594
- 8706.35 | 9.123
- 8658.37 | 10.13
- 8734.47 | 8.662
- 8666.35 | 8.895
